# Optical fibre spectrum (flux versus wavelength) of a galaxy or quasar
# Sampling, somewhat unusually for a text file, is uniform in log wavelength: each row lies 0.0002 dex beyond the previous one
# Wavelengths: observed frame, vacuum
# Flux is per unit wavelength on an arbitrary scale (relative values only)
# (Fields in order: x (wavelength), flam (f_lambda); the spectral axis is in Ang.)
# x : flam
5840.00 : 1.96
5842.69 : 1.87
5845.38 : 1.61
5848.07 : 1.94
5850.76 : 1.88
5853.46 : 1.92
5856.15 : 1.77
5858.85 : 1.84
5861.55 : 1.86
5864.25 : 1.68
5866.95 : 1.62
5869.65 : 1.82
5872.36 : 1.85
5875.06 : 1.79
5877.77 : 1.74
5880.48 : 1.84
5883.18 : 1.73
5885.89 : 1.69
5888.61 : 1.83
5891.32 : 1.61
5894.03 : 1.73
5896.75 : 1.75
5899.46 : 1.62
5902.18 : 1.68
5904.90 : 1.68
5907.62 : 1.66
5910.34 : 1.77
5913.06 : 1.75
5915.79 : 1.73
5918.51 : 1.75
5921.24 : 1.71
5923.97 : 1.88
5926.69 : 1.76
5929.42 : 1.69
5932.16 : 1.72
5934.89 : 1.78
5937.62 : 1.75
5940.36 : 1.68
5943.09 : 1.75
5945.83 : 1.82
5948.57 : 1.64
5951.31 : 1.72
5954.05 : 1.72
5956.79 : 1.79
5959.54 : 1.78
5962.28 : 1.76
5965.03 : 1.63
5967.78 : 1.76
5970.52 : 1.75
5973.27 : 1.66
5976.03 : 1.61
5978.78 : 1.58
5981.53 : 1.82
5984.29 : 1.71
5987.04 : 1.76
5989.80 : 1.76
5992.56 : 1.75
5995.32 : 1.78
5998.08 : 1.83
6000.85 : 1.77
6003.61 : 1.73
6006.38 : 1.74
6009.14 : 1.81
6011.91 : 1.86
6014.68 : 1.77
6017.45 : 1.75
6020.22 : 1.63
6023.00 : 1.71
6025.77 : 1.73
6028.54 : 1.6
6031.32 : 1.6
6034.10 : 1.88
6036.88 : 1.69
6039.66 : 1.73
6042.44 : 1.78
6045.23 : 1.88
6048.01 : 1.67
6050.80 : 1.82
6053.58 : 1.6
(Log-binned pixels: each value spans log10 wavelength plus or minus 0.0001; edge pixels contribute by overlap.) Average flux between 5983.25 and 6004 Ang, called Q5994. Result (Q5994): 1.76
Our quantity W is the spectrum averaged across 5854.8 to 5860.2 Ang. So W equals 1.81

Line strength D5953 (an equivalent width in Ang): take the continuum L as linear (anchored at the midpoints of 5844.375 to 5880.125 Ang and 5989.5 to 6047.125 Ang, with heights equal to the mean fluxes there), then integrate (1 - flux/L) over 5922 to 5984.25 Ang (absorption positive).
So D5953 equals 1.4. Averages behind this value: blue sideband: 1.8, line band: 1.73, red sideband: 1.75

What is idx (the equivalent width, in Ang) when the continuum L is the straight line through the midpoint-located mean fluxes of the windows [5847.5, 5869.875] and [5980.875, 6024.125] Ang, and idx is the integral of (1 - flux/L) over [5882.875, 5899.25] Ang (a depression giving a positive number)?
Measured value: 0.8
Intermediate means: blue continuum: 1.81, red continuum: 1.76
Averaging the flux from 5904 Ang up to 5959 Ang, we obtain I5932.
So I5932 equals 1.74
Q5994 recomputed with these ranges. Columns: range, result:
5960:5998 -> 1.72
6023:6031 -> 1.67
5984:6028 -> 1.75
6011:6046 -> 1.73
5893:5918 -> 1.71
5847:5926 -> 1.76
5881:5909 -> 1.7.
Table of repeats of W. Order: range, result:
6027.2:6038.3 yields 1.69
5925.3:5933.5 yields 1.72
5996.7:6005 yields 1.78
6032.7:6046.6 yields 1.79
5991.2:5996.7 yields 1.77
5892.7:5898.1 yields 1.74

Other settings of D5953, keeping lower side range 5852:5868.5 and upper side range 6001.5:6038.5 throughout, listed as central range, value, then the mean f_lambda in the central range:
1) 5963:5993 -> 0.6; 1.71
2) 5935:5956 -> 0.3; 1.73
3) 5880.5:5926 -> 1.1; 1.73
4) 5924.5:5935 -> 0.1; 1.74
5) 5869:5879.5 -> -0.1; 1.8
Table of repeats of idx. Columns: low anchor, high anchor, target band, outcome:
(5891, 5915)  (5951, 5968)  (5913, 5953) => -0.53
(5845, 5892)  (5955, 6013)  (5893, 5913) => 0.80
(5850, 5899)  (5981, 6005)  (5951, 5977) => 0.69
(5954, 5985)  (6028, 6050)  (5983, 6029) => -0.65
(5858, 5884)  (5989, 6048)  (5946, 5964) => 0.23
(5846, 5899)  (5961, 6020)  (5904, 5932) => 0.41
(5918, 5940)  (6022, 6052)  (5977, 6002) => -0.09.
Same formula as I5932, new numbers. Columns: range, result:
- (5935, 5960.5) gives 1.74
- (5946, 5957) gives 1.72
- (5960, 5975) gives 1.71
